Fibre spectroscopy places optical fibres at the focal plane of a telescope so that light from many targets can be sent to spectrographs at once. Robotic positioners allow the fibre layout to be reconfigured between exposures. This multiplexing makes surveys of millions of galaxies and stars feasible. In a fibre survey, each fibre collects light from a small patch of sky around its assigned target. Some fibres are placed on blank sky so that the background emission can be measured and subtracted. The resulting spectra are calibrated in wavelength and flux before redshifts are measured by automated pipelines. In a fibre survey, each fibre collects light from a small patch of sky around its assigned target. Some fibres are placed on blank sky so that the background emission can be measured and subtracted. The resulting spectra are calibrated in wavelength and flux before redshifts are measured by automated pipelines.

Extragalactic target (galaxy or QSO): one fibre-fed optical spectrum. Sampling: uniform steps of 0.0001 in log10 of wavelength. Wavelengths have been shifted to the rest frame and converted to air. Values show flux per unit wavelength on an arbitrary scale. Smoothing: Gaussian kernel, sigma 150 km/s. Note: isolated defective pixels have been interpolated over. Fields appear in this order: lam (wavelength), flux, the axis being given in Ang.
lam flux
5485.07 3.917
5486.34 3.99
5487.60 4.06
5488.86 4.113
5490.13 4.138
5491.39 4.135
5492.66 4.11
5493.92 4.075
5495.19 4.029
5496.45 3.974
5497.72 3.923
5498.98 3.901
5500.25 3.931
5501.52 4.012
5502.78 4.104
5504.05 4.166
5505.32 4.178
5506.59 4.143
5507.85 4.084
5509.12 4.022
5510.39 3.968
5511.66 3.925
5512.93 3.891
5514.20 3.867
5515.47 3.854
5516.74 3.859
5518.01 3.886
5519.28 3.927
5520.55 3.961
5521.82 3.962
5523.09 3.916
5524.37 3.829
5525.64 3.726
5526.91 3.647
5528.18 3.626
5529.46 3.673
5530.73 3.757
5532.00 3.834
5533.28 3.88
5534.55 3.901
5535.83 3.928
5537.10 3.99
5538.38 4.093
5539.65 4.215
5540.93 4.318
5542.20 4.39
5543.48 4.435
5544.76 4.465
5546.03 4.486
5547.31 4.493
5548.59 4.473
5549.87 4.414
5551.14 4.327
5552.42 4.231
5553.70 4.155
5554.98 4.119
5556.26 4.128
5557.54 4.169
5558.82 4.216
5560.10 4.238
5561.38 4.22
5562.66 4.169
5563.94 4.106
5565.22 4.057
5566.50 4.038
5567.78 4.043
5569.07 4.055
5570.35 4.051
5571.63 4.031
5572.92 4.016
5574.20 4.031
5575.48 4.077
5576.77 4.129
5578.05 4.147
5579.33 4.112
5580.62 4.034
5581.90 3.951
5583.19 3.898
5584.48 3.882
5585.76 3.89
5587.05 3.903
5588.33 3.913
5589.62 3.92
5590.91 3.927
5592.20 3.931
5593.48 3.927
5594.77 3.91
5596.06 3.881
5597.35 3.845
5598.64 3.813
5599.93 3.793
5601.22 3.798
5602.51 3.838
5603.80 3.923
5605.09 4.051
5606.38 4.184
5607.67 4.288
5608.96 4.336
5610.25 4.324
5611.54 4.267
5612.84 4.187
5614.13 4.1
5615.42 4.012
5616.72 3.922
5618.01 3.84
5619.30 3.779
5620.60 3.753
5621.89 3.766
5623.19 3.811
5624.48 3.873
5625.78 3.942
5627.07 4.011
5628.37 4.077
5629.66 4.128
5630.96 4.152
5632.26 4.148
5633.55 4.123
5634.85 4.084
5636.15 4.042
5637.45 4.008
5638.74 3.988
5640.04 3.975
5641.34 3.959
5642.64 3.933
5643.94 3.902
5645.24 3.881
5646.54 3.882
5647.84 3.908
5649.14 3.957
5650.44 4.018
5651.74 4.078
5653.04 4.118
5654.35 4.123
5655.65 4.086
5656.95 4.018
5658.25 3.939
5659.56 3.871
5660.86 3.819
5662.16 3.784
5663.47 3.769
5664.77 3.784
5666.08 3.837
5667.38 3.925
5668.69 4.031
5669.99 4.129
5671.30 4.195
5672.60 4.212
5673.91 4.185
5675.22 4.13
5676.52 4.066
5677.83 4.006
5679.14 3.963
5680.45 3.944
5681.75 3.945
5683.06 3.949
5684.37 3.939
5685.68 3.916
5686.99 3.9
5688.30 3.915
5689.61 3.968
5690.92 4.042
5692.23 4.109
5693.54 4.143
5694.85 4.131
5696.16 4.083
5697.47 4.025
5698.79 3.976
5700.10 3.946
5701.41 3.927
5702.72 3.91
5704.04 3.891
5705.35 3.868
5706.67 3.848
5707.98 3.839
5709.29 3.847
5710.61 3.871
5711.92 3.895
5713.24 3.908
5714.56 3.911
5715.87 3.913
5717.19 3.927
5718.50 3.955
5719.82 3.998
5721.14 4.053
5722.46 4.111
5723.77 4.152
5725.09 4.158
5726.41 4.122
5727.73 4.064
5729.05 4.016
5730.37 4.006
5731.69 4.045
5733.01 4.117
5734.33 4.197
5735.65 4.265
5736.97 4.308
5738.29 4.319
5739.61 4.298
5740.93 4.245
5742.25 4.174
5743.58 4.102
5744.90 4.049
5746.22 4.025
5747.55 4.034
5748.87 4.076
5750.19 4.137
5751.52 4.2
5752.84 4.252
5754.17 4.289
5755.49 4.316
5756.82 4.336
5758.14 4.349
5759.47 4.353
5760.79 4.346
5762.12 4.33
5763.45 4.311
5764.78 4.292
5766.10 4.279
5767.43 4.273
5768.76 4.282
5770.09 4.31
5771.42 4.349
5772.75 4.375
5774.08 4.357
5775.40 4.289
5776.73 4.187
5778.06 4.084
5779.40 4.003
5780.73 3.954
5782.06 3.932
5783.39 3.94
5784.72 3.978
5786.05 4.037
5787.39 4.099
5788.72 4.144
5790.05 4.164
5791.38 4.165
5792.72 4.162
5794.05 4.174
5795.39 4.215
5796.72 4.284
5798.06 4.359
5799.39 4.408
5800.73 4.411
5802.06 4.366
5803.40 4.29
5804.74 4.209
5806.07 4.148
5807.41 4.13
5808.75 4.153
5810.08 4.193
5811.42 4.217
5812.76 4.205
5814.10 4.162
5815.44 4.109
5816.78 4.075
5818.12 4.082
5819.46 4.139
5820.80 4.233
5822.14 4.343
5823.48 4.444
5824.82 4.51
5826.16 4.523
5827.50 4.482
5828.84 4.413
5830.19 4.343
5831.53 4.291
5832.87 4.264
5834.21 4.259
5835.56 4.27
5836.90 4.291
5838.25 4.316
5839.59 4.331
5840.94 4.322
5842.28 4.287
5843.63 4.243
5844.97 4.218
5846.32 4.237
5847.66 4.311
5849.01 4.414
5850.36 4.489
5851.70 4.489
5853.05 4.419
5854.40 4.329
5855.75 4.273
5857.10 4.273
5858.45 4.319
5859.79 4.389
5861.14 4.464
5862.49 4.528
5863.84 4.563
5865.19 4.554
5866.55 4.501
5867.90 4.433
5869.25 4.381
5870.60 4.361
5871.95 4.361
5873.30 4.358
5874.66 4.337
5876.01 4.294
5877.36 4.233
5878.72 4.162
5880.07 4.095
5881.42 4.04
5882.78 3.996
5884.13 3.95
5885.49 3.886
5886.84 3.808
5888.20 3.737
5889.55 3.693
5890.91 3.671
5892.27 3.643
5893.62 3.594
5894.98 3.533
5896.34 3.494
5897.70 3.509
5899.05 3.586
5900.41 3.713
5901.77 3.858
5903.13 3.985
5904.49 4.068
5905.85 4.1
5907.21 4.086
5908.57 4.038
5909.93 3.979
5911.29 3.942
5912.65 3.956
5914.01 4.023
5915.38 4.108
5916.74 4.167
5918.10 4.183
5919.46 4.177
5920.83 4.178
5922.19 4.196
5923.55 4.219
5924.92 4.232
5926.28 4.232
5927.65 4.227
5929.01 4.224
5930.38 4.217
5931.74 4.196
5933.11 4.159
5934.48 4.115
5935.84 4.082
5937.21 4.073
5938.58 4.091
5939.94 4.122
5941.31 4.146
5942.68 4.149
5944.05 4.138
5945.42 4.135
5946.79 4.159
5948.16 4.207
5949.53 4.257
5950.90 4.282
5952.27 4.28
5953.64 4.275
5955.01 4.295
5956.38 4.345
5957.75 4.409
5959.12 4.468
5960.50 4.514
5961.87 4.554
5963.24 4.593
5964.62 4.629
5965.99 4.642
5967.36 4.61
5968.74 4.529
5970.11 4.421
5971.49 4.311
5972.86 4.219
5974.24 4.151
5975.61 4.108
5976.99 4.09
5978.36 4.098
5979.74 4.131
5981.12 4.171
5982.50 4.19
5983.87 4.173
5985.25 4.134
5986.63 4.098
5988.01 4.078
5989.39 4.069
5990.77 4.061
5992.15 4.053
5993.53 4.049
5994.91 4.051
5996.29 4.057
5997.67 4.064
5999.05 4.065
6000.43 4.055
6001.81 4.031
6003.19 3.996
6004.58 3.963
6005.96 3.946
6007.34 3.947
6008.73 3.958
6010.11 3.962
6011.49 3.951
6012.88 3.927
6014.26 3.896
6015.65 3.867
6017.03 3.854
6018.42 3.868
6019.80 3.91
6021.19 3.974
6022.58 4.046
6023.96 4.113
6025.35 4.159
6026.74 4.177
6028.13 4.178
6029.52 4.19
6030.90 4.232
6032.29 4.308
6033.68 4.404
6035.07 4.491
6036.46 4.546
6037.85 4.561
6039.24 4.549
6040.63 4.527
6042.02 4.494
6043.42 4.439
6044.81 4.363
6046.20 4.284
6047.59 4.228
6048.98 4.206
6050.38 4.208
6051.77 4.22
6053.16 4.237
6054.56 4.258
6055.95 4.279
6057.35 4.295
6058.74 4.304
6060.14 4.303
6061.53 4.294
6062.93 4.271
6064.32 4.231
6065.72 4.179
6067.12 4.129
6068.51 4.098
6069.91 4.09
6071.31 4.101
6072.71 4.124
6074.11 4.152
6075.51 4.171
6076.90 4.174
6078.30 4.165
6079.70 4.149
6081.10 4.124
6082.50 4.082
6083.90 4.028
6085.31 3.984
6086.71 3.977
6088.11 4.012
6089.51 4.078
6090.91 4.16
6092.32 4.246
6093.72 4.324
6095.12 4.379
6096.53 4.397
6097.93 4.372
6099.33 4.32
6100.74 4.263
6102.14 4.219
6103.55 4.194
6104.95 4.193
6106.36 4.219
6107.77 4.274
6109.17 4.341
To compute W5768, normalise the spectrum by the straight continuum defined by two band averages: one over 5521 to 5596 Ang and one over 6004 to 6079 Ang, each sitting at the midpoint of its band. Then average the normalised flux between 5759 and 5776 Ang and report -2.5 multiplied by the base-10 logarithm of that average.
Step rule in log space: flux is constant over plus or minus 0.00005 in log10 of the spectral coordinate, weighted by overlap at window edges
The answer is -0.05 mag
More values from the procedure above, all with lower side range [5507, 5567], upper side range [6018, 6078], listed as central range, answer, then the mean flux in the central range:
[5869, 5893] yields 0.04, 4.05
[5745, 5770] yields -0.03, 4.25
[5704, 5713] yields 0.07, 3.87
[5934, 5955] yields 0.01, 4.17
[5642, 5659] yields 0.03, 3.99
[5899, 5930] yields 0.03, 4.07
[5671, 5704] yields 0.03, 4.02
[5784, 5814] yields -0.01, 4.2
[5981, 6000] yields 0.03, 4.09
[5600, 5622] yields 0.02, 4.02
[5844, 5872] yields -0.06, 4.4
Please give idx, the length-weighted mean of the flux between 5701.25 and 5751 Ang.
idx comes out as 4.04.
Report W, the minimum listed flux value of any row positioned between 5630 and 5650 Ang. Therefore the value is 3.881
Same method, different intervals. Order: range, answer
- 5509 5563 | 3.626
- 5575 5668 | 3.753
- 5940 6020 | 3.854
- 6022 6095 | 3.977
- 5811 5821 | 4.075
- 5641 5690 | 3.769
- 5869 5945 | 3.494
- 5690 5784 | 3.839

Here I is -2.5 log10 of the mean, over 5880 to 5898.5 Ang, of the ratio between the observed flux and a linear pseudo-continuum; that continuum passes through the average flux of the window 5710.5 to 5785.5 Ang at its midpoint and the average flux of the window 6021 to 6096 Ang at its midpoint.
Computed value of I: 0.12 mag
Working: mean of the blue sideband 4.15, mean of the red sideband 4.23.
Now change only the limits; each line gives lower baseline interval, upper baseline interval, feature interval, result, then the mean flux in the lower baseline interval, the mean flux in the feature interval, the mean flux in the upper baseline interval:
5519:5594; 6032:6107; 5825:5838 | -0.05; 4.06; 4.35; 4.25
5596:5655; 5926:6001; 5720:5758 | -0.02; 4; 4.16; 4.22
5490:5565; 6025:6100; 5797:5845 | -0.03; 4.06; 4.28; 4.25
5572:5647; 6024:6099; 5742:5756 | -0.02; 3.99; 4.15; 4.24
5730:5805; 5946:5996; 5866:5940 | 0.05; 4.21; 4.05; 4.27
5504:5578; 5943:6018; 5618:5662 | 0.03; 4.07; 3.97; 4.17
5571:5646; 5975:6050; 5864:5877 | -0.08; 3.99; 4.4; 4.14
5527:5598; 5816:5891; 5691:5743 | 0.04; 4.07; 4.04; 4.27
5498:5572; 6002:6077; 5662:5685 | 0.03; 4.06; 3.99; 4.18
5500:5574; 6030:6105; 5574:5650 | 0.03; 4.06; 3.98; 4.25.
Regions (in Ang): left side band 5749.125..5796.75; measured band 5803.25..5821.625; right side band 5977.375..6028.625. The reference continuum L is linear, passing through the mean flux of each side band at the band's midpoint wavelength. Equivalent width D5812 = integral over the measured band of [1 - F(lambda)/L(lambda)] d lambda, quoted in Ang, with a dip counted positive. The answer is 0.1 Ang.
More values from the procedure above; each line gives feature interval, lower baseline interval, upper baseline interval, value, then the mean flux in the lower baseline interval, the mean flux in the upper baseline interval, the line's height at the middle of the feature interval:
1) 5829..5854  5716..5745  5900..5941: -1.31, 4.12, 4.1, 4.11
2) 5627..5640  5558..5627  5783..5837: -0.09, 4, 4.24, 4.05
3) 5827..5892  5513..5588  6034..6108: -1.44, 4.05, 4.24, 4.17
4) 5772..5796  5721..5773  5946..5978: 0.61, 4.21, 4.36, 4.23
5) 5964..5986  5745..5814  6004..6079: -0.51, 4.21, 4.18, 4.19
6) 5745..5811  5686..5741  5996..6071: -2.51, 4.03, 4.17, 4.06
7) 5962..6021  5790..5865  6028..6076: 2.32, 4.3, 4.29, 4.29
